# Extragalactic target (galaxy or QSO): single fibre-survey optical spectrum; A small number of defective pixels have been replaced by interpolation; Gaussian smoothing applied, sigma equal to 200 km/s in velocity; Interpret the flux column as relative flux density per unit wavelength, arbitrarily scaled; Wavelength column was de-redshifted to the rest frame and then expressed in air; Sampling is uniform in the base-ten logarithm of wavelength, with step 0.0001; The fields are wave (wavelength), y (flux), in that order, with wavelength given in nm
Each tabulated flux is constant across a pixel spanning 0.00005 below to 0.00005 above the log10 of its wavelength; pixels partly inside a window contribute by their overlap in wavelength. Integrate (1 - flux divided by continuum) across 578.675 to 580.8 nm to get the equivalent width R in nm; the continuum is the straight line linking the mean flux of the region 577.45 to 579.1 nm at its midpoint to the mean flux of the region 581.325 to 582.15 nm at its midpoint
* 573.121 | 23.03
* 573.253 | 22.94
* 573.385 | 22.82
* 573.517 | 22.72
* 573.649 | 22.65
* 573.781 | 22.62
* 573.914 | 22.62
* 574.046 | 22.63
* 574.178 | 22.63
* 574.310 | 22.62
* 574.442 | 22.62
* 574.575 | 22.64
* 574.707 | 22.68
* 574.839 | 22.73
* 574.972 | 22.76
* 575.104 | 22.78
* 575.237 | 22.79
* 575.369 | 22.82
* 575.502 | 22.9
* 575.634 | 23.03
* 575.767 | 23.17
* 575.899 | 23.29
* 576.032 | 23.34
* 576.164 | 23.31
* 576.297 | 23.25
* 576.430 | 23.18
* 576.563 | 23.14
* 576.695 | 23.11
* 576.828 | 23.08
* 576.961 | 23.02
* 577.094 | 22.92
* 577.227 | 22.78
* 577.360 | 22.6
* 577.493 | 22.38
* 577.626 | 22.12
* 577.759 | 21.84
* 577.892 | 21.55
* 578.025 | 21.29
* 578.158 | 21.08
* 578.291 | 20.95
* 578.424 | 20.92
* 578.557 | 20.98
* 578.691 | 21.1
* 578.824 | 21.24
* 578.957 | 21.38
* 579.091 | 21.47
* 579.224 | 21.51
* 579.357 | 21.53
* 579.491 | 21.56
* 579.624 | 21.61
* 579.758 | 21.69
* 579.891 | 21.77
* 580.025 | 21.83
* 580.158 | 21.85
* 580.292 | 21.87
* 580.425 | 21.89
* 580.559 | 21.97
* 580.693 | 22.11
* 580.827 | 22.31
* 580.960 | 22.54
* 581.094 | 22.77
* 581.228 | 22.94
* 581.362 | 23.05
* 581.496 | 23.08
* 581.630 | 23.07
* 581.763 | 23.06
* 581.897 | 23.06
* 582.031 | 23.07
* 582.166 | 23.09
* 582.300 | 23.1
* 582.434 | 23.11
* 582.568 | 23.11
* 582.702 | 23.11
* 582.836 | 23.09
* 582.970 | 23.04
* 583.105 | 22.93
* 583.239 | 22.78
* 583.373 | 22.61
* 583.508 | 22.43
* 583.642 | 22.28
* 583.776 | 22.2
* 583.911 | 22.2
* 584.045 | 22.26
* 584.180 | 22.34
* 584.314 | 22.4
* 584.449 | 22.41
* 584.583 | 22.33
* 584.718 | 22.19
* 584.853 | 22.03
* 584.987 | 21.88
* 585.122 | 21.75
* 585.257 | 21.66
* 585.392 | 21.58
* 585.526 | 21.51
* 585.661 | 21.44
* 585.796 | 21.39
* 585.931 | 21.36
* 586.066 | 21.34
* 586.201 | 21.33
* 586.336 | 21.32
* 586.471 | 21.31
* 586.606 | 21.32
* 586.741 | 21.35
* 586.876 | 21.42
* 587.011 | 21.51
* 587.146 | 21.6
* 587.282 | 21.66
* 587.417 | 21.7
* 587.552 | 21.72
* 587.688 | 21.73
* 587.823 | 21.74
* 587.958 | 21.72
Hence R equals 0.04 nm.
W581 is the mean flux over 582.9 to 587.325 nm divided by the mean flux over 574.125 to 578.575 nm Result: 0.97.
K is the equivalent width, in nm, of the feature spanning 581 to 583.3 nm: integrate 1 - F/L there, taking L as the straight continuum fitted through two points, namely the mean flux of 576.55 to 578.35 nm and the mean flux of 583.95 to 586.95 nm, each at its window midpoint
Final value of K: -0.11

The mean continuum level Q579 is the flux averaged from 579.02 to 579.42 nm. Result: 21.5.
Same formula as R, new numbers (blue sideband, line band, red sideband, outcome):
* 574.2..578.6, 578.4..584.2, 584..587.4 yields -0.05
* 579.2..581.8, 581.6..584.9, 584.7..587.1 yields -0.12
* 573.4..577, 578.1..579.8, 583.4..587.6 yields 0.09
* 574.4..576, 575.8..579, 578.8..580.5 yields 0.00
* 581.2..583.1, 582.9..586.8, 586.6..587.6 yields 0.05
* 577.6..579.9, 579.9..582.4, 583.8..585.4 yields -0.10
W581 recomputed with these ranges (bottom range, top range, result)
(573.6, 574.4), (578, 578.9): 0.93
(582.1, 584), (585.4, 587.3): 0.94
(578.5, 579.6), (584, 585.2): 1.04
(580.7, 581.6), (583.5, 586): 0.97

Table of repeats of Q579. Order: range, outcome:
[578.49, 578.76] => 21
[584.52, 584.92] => 22.2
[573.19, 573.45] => 22.9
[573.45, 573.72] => 22.7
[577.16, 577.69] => 22.5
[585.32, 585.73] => 21.5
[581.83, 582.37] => 23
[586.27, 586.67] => 21.3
